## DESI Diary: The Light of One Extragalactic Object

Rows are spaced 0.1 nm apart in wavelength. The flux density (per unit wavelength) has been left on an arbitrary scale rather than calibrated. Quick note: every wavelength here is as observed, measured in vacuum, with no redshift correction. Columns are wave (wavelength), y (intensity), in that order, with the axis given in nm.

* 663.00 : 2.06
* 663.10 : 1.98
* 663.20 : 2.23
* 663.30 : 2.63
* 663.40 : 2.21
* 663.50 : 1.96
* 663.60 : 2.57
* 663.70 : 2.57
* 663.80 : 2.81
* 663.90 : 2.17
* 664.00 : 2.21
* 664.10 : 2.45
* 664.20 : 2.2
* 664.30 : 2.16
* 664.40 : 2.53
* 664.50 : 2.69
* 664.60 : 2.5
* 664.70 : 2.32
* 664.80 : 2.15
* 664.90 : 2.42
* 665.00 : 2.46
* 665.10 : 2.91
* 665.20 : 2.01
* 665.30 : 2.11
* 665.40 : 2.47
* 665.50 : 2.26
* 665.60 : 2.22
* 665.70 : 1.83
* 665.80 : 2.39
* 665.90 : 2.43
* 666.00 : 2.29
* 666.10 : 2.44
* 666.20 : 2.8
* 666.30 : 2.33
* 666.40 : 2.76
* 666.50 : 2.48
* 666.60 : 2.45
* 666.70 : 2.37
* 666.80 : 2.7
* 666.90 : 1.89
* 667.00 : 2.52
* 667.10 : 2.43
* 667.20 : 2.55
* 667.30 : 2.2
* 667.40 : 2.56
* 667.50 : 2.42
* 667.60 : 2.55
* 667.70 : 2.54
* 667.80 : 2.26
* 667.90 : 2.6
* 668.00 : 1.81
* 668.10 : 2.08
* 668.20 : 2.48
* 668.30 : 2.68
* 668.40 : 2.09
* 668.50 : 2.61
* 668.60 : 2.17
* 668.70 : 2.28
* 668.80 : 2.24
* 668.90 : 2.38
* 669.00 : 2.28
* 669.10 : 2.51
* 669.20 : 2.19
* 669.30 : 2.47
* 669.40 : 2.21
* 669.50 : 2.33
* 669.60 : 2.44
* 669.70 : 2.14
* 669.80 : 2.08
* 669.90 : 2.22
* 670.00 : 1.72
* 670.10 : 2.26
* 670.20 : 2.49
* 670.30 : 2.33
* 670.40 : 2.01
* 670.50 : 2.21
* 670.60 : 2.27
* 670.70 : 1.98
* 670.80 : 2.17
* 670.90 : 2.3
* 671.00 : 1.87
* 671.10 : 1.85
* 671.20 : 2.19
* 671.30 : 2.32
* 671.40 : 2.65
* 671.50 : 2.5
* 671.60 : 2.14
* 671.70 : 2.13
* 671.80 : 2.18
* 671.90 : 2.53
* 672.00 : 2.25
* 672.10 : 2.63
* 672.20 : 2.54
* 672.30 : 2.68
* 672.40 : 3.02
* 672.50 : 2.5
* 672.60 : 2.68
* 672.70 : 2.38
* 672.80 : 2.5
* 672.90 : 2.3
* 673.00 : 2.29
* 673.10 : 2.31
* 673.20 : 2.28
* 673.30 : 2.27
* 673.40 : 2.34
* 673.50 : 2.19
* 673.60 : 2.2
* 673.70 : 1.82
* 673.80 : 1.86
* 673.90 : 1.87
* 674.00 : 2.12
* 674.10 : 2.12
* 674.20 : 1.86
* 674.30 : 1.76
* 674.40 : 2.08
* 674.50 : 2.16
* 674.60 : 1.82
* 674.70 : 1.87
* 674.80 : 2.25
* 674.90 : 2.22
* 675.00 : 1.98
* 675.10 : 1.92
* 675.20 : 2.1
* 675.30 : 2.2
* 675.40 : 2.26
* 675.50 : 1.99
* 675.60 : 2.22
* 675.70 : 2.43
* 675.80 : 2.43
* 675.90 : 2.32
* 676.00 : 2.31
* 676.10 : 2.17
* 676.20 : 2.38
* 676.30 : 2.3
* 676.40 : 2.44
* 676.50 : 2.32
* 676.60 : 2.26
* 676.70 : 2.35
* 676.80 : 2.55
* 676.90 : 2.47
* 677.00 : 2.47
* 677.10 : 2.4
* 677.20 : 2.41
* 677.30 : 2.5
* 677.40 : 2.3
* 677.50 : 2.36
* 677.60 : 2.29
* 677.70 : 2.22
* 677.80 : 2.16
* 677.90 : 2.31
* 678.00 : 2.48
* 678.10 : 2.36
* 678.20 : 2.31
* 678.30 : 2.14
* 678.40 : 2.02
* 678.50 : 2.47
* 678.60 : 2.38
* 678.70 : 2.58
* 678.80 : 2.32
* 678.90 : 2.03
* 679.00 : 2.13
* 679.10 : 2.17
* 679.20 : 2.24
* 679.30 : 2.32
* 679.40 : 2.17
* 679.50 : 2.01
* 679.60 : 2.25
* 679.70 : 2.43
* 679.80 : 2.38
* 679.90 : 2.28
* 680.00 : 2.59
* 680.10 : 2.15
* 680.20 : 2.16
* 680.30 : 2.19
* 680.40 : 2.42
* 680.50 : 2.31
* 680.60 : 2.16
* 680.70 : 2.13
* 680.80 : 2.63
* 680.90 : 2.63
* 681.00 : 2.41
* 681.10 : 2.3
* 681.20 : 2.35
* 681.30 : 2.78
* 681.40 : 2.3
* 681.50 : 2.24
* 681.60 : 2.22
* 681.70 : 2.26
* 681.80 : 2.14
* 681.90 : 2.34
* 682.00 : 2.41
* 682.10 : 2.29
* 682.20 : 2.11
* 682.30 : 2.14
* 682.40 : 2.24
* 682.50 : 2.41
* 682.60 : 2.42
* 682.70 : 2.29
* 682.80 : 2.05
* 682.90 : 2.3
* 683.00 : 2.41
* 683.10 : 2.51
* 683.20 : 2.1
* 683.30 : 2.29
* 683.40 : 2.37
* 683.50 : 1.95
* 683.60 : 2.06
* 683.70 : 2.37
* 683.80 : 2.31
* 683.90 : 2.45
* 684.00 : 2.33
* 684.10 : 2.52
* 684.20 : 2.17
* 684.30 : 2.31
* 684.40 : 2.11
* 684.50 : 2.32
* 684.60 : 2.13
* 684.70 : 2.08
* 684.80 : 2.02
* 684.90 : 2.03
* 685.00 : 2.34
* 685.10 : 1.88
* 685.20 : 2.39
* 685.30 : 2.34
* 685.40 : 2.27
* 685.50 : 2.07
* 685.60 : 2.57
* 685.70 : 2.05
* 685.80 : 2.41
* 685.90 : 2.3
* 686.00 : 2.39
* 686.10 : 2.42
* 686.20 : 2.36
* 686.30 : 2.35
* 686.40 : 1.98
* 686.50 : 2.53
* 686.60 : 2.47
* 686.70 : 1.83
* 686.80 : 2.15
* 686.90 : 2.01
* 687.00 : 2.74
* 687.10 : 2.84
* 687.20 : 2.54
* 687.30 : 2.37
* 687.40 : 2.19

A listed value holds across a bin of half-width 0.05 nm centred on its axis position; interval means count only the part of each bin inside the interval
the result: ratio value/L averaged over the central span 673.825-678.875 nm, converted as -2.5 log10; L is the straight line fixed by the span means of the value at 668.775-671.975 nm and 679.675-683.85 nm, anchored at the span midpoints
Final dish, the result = 0.02 mag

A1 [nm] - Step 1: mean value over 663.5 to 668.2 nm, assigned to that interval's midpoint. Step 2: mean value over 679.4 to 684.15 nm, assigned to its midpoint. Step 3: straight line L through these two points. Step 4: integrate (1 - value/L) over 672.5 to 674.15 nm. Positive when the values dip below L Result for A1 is 0.08 nm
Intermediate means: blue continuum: 2.38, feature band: 2.23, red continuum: 2.3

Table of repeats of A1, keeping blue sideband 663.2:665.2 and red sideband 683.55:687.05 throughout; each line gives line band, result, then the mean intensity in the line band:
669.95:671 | 0.089 nm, 2.16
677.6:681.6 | -0.012 nm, 2.3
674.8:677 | 0.048 nm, 2.27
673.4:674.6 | 0.167 nm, 2.01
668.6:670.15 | 0.078 nm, 2.25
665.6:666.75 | -0.009 nm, 2.41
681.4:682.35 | 0.017 nm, 2.24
